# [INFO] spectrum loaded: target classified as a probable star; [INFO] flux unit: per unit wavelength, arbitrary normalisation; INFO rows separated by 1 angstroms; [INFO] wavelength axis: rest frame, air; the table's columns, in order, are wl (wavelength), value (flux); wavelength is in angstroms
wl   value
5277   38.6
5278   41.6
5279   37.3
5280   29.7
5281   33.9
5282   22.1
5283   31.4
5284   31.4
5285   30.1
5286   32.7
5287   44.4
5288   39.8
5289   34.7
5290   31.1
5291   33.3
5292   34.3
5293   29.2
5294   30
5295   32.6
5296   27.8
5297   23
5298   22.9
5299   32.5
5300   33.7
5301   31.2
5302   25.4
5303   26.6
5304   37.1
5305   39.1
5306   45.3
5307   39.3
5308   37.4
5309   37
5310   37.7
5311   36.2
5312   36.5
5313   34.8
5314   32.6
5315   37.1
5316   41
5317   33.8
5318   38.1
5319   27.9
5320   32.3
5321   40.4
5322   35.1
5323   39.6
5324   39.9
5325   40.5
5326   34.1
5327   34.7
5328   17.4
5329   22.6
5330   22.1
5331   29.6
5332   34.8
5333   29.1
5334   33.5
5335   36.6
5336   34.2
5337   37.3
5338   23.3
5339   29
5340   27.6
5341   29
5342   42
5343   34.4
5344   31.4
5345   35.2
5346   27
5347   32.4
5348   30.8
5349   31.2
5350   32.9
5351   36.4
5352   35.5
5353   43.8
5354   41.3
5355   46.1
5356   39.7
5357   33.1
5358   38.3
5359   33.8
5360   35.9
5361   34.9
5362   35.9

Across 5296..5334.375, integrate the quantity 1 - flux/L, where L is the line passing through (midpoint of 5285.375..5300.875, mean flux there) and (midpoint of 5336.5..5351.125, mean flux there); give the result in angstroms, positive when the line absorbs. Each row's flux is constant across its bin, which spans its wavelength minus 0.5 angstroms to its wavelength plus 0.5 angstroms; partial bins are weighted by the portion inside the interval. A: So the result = -1.7 angstroms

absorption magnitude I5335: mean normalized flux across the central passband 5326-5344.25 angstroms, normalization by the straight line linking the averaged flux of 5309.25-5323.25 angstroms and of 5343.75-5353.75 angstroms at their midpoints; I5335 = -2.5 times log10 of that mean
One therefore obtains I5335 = 0.14 mag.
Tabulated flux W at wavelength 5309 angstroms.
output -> 37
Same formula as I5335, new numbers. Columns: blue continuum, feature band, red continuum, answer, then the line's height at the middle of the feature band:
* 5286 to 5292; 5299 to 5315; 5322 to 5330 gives -0.03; 34.2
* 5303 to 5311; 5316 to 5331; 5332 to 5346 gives 0.07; 35.1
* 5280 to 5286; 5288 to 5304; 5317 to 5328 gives 0.04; 31.8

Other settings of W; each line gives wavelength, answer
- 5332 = 34.8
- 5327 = 34.7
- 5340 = 27.6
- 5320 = 32.3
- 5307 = 39.3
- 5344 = 31.4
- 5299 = 32.5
